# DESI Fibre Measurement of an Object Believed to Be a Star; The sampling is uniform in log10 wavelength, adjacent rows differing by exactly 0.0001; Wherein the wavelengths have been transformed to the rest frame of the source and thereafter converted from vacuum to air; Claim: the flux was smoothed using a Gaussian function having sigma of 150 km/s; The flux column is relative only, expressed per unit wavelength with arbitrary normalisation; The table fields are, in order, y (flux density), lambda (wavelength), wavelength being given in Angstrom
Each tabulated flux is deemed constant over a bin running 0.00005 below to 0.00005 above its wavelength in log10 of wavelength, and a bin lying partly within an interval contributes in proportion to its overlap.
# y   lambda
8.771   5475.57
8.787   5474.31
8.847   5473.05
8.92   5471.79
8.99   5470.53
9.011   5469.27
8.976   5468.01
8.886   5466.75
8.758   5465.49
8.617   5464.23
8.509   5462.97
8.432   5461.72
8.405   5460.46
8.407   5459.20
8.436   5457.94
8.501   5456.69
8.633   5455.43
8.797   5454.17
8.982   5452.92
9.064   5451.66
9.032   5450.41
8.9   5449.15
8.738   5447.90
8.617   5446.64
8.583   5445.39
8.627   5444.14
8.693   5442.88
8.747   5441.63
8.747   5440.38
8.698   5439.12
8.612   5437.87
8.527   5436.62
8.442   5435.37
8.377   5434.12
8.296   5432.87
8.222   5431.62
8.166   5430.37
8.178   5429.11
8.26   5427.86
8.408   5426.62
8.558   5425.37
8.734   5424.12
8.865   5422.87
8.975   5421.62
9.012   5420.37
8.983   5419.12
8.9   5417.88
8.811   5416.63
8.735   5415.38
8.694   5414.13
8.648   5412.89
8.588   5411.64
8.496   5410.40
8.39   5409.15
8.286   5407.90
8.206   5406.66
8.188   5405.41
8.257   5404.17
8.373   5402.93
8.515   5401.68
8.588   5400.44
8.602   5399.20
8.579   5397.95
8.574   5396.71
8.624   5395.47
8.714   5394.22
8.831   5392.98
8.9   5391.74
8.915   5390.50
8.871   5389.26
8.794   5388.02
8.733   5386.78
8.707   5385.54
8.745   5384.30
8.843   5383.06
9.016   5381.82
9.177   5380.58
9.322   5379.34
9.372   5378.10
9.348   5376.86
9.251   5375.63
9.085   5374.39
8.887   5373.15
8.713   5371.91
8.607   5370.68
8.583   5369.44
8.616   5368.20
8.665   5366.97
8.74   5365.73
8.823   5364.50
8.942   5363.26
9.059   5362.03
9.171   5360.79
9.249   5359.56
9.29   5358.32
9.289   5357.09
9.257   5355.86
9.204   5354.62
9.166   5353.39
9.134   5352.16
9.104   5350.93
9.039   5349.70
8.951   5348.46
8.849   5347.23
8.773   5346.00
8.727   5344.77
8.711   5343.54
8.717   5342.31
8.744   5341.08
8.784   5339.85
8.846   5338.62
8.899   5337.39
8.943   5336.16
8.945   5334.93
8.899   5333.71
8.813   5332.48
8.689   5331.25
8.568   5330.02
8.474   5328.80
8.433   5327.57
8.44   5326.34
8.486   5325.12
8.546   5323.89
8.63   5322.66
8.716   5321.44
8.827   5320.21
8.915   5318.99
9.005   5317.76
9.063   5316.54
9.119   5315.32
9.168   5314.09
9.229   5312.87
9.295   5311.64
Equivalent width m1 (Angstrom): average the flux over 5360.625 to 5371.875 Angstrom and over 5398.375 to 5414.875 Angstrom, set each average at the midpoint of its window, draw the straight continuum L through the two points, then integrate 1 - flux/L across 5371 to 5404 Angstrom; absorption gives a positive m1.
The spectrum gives -0.9 Angstrom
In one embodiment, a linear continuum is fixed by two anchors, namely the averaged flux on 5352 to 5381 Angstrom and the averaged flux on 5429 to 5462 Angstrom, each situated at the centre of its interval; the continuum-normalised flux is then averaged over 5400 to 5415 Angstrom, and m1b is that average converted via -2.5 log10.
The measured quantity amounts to 0.05 mag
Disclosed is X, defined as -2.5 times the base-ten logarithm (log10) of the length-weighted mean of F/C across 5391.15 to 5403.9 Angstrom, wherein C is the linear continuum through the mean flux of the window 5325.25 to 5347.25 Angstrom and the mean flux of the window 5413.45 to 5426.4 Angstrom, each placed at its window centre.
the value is 0.02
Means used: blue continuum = 8.73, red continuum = 8.81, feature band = 8.62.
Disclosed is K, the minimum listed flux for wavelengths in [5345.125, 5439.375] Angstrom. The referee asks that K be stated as 8.166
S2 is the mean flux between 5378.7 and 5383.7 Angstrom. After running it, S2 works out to 9.08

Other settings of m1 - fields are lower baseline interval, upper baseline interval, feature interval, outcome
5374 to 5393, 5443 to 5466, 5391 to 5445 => 1.6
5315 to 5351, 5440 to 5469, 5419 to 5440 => 0.4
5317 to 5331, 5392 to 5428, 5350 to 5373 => -0.9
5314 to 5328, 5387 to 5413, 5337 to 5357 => -0.6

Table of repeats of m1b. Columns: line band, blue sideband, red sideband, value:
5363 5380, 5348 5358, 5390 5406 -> -0.001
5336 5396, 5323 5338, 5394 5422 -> -0.037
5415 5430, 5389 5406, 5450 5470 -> -0.005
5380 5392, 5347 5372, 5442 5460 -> 0.004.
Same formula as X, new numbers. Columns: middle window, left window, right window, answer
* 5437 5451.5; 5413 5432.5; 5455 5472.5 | -0.010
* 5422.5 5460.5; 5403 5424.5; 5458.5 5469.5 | 0.006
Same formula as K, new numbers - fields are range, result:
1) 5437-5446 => 8.583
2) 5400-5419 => 8.188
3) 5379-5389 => 8.707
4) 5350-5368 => 8.665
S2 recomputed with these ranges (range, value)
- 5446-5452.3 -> 8.87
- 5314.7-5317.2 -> 9.1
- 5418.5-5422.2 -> 8.99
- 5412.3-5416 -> 8.7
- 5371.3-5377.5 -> 9.06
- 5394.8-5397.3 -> 8.58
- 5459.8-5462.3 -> 8.4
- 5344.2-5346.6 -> 8.75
